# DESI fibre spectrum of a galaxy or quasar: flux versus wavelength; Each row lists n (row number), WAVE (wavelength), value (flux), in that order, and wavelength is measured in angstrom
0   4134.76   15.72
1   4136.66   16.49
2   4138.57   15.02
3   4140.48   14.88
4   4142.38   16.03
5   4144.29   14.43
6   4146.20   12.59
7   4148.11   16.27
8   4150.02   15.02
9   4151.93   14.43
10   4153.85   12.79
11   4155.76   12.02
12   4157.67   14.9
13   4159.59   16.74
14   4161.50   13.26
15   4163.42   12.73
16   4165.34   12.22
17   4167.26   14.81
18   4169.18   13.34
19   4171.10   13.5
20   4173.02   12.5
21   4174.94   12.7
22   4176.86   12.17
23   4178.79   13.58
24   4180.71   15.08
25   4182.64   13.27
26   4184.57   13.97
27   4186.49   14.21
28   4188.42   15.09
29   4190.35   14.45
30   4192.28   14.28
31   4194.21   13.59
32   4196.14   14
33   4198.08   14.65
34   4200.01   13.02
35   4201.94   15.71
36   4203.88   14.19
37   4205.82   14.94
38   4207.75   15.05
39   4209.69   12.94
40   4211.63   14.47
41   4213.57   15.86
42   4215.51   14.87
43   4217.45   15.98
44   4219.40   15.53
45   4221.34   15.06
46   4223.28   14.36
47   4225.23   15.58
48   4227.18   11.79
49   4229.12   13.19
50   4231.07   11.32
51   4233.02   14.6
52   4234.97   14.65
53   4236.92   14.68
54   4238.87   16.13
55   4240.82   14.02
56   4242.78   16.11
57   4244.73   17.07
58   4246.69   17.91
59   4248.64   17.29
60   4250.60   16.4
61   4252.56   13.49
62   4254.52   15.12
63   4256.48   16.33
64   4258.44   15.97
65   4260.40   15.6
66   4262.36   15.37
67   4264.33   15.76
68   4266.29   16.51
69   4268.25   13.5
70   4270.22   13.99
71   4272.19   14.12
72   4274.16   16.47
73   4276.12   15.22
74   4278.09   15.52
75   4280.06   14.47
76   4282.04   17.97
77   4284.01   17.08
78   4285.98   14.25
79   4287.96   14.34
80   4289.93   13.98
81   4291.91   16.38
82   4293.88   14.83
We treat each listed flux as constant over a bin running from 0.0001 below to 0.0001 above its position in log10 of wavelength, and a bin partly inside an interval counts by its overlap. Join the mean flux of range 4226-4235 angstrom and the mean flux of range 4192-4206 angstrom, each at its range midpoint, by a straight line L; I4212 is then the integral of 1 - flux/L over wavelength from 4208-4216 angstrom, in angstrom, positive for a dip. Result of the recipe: -0.5 angstrom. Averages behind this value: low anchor 14.3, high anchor 13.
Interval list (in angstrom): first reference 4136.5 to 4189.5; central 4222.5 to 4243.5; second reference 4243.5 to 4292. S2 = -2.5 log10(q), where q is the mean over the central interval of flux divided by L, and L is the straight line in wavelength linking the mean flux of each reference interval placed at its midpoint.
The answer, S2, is 0.07 mag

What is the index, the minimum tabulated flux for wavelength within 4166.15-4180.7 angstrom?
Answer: 12.17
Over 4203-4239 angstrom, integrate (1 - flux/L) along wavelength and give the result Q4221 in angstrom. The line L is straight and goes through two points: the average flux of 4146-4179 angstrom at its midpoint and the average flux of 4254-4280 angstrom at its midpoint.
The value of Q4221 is 0.4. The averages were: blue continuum 13.7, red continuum 15.3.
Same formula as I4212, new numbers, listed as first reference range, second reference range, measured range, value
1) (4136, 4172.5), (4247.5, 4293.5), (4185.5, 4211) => 0.66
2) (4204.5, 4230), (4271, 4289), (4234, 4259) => -1.30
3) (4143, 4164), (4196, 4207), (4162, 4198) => 1.68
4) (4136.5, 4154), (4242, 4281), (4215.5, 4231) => 1.02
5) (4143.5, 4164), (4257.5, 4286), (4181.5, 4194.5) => 0.32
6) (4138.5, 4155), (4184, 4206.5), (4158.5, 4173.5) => 0.81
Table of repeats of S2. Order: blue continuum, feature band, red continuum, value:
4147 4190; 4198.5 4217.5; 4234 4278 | 0.00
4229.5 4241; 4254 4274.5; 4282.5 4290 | -0.04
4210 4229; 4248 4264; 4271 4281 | -0.05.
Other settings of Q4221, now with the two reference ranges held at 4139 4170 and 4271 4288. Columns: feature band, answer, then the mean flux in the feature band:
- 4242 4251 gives -1.1 angstrom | 17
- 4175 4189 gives 0.6 angstrom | 13.8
